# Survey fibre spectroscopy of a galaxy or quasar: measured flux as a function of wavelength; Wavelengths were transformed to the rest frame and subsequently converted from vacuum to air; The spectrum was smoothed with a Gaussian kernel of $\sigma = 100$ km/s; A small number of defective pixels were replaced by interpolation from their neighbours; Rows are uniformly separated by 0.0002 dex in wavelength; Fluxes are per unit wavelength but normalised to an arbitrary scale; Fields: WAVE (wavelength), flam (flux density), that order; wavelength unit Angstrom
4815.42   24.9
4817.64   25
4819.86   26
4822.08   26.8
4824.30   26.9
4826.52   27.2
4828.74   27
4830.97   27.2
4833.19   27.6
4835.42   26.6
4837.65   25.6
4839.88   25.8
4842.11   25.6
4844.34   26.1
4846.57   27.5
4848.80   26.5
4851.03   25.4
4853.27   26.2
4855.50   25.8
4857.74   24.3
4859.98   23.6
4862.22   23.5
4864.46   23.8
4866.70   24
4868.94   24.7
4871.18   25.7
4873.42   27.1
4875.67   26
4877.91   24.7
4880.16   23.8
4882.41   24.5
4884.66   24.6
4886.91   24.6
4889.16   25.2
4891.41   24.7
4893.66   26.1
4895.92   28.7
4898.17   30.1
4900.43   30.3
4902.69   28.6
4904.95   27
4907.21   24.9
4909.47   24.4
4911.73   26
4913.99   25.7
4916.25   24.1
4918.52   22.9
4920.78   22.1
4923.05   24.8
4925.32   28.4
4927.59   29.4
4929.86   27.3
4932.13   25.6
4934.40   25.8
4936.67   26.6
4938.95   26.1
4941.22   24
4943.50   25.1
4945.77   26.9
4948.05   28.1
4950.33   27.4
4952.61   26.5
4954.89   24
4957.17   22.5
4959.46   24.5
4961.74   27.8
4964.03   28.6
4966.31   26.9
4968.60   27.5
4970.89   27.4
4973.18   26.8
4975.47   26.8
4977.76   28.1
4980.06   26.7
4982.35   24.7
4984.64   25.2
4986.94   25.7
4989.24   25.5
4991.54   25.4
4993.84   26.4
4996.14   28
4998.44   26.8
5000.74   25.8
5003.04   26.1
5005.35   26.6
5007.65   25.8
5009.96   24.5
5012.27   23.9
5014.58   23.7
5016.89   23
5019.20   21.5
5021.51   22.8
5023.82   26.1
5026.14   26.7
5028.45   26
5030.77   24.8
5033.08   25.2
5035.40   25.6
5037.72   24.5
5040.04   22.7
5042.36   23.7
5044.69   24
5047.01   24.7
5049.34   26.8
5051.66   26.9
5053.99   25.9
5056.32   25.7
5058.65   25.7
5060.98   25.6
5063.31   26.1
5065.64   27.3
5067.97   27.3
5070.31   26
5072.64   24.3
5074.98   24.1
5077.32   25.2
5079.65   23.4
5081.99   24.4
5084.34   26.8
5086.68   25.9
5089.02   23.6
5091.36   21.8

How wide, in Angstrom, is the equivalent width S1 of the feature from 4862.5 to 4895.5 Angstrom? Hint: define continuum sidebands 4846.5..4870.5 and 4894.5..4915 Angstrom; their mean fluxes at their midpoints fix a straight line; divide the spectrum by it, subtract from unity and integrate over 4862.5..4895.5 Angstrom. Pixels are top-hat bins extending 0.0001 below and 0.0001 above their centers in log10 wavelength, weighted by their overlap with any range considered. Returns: 1.2 Angstrom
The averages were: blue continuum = 24.9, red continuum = 27.3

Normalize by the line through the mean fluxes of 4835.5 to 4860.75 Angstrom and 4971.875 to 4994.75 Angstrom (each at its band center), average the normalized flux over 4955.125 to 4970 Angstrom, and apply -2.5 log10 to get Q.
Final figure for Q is 0.00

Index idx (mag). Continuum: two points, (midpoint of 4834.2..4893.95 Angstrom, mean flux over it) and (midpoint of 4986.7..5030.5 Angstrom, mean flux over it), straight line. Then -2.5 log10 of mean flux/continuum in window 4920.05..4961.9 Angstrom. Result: -0.03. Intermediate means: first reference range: 25.3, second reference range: 25.3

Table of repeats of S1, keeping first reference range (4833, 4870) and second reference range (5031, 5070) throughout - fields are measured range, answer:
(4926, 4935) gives -0.62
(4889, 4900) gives -0.83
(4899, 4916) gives -0.81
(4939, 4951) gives -0.38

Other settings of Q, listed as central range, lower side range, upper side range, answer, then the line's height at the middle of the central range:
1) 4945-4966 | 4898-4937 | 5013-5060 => -0.021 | 25.8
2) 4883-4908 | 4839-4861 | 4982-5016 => -0.046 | 25.7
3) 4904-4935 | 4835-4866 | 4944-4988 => 0.017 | 26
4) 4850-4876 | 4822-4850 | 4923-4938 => 0.074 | 26.7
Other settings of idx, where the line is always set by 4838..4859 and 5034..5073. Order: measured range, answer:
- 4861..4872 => 0.067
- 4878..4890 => 0.055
